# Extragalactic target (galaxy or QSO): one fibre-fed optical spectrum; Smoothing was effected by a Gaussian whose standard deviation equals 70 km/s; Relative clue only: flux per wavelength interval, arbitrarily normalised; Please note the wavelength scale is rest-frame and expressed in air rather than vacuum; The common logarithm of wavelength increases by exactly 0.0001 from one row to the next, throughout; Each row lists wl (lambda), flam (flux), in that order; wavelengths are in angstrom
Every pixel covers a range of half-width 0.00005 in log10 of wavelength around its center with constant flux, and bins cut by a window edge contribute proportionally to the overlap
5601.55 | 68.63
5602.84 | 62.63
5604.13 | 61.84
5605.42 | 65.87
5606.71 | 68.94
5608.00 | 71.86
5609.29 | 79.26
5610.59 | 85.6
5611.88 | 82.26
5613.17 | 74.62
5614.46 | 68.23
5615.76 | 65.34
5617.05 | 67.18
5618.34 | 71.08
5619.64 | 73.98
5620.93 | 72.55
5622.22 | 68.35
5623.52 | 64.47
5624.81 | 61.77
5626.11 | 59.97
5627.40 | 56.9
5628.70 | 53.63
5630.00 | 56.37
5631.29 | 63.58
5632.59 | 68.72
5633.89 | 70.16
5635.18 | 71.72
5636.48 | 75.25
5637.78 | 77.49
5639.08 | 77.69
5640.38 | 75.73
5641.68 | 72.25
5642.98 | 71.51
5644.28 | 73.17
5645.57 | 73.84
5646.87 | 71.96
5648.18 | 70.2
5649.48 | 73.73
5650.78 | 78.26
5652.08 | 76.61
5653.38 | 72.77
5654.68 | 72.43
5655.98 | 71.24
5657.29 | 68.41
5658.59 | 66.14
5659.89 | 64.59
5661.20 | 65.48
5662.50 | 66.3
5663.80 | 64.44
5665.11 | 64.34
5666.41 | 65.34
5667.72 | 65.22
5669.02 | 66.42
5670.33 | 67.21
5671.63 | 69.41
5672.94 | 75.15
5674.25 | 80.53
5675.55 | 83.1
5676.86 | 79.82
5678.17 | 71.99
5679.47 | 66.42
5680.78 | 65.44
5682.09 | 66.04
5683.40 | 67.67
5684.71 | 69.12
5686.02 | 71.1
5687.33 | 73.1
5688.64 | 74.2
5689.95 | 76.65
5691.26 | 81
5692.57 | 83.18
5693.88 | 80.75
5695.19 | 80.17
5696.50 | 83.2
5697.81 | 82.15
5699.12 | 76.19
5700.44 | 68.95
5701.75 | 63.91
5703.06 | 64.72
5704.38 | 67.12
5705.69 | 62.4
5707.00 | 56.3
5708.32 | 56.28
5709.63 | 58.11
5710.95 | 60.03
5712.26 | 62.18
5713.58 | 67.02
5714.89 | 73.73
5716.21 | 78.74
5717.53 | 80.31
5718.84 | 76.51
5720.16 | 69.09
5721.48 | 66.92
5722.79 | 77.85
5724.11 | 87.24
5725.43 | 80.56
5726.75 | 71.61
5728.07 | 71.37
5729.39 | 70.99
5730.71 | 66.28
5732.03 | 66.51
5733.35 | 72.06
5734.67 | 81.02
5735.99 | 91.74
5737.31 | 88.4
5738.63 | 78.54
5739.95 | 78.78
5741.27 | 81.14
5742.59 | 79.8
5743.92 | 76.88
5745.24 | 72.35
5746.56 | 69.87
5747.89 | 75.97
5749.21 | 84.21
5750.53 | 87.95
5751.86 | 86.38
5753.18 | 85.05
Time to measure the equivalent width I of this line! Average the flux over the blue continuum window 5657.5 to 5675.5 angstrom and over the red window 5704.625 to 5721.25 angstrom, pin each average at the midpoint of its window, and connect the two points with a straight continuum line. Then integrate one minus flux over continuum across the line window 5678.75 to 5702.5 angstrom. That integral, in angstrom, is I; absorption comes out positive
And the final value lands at -2.2 angstrom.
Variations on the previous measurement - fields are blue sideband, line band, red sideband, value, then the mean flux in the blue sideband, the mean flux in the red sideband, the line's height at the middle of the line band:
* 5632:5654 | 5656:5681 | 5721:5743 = 1.8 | 73.6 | 77.2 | 74.6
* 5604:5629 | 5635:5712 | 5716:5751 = 2.0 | 69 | 77.1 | 72.9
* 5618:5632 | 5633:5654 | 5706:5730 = -2.9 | 63.7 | 70.2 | 65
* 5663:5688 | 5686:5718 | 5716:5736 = 0.6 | 70.1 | 74.9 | 72.6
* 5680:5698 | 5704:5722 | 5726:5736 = 1.7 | 75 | 72.8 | 73.8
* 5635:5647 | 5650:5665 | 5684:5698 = 1.1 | 74.2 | 77.5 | 75.3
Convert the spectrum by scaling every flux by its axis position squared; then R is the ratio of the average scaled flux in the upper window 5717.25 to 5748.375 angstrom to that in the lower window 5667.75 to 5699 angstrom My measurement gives 1.04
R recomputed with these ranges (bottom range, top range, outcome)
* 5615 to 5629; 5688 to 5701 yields 1.24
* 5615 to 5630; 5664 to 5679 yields 1.12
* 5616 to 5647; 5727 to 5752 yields 1.17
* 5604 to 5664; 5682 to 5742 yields 1.07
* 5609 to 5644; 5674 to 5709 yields 1.06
